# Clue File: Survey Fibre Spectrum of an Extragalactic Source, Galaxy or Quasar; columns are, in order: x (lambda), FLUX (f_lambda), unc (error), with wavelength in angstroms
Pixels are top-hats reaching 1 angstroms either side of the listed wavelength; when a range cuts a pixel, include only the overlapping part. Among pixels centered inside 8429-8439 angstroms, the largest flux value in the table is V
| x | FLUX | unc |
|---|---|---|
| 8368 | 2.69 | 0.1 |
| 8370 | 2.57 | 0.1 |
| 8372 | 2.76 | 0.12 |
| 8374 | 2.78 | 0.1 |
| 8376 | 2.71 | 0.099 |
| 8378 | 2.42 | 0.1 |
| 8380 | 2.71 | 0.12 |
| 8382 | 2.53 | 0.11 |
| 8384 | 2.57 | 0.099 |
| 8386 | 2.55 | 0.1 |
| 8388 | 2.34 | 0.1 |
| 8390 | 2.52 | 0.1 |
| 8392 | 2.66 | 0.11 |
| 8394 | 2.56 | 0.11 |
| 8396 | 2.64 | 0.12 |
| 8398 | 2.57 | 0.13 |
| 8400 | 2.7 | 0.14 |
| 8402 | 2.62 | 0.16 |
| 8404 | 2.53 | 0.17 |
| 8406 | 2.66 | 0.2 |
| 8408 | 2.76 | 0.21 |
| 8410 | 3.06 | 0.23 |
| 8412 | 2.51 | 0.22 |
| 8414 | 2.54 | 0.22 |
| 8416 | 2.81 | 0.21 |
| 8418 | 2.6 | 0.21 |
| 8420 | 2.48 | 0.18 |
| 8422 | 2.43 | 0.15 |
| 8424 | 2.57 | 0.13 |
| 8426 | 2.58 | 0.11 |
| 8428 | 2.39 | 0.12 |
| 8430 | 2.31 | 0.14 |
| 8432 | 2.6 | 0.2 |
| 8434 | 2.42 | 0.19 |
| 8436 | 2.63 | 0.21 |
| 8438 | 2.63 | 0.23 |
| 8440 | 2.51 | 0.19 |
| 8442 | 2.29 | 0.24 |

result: 2.63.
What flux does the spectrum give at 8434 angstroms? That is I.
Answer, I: 2.42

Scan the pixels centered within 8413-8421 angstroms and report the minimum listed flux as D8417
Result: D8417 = 2.48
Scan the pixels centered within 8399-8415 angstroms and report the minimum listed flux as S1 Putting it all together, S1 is 2.51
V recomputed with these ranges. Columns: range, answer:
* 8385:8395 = 2.66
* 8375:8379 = 2.71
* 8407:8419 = 3.06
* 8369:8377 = 2.78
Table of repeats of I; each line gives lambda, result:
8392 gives 2.66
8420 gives 2.48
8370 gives 2.57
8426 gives 2.58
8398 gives 2.57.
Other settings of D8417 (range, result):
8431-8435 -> 2.42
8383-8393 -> 2.34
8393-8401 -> 2.56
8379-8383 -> 2.53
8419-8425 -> 2.43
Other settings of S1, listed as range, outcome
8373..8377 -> 2.71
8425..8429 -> 2.39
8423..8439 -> 2.31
